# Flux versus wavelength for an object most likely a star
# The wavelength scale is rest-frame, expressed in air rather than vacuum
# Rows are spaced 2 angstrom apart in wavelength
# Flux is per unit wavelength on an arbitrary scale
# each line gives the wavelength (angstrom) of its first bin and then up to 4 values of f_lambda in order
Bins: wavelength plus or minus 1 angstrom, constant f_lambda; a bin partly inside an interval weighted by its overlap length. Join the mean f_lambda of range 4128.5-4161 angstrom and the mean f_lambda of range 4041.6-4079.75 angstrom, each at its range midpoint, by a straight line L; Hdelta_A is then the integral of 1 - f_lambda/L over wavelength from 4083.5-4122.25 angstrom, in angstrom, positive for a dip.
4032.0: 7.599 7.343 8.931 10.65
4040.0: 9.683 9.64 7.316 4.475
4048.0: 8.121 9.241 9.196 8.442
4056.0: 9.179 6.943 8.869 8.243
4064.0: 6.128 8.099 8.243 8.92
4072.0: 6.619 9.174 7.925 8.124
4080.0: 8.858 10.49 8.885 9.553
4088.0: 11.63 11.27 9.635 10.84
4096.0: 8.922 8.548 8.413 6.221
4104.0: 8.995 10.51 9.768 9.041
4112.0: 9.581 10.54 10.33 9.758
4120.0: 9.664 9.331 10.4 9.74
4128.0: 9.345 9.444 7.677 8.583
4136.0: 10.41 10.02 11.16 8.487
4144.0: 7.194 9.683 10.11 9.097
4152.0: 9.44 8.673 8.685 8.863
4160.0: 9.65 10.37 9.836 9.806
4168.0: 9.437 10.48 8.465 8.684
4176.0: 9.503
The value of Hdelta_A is -4.4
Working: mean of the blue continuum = 8.04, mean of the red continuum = 9.2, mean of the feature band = 9.59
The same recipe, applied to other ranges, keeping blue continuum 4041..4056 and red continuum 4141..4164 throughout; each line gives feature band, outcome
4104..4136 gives -2.76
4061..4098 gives -2.27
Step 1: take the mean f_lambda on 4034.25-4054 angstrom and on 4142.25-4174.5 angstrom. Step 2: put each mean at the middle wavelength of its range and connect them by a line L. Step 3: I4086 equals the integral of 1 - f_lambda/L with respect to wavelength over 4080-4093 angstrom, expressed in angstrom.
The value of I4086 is -2.0 angstrom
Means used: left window 8.53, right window 9.27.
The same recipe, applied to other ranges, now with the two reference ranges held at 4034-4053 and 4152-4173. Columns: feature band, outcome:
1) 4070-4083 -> 0.3 angstrom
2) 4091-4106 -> 0.0 angstrom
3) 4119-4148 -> -0.6 angstrom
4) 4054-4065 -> 0.9 angstrom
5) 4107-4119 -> -1.0 angstrom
